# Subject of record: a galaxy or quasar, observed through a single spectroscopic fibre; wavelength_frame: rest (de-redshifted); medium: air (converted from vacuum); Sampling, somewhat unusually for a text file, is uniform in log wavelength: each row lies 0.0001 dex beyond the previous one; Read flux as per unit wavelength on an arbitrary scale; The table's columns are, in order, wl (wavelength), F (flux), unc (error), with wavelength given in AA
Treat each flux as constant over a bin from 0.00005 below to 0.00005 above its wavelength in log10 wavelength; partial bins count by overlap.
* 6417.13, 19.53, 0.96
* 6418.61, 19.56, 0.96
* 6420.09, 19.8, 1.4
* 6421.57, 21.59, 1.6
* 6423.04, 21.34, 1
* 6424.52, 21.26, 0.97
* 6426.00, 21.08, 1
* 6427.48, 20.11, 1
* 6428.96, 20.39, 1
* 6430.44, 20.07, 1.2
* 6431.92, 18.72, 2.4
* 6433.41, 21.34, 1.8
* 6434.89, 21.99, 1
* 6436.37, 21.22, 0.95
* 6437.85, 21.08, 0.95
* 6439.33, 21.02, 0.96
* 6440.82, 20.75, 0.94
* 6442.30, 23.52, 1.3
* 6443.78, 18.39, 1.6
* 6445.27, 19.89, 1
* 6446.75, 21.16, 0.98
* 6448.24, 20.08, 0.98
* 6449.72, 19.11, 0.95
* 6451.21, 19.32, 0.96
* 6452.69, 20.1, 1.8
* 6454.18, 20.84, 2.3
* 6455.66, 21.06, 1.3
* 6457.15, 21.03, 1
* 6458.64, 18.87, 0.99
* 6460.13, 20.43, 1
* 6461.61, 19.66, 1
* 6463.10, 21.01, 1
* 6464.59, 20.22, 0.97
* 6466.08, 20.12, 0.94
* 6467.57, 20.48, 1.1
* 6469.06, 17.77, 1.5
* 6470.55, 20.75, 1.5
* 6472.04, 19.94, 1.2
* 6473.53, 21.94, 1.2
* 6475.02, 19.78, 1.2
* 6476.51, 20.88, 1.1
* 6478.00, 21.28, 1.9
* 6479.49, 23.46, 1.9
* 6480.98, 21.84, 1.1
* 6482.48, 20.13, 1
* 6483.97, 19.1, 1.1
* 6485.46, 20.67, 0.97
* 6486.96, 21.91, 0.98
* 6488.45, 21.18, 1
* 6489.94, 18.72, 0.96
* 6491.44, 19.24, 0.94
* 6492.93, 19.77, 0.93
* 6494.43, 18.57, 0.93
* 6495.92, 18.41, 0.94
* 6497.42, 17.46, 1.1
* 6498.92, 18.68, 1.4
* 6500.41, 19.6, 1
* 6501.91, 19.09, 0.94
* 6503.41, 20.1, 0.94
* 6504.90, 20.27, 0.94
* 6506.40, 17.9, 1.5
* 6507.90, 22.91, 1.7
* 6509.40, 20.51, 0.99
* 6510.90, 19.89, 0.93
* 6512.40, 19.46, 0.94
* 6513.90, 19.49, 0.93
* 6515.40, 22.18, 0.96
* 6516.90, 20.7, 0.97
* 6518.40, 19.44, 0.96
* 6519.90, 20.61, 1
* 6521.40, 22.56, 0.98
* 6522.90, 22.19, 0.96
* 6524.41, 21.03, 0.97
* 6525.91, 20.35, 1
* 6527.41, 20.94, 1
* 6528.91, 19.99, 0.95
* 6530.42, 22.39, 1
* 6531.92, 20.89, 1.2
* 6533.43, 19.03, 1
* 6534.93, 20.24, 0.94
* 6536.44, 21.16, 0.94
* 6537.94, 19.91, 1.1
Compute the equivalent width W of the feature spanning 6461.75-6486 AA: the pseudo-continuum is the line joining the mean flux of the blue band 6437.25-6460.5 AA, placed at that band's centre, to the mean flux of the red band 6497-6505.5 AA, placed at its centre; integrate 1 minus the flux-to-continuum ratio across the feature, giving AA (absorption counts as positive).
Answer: -0.86 AA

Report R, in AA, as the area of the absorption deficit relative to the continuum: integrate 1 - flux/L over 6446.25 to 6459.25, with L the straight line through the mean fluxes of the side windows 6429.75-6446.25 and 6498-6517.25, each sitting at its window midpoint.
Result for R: 0.3 AA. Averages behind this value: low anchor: 20.7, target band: 20.2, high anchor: 20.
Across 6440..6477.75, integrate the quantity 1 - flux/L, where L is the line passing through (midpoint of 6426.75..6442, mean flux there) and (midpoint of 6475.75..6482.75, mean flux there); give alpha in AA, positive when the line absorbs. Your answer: 1.6 AA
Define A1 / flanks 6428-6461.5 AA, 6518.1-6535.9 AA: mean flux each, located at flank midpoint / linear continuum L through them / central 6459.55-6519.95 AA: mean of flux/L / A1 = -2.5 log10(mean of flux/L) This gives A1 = 0.028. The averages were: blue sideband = 20.5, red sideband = 20.8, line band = 20.1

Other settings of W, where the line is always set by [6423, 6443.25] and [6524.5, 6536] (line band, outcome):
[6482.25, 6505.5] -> 1.3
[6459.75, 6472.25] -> 0.5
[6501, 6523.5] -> 0.2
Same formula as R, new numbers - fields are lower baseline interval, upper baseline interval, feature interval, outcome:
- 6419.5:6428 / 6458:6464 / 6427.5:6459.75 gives -0.04 AA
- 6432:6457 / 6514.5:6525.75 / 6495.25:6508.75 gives 1.06 AA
